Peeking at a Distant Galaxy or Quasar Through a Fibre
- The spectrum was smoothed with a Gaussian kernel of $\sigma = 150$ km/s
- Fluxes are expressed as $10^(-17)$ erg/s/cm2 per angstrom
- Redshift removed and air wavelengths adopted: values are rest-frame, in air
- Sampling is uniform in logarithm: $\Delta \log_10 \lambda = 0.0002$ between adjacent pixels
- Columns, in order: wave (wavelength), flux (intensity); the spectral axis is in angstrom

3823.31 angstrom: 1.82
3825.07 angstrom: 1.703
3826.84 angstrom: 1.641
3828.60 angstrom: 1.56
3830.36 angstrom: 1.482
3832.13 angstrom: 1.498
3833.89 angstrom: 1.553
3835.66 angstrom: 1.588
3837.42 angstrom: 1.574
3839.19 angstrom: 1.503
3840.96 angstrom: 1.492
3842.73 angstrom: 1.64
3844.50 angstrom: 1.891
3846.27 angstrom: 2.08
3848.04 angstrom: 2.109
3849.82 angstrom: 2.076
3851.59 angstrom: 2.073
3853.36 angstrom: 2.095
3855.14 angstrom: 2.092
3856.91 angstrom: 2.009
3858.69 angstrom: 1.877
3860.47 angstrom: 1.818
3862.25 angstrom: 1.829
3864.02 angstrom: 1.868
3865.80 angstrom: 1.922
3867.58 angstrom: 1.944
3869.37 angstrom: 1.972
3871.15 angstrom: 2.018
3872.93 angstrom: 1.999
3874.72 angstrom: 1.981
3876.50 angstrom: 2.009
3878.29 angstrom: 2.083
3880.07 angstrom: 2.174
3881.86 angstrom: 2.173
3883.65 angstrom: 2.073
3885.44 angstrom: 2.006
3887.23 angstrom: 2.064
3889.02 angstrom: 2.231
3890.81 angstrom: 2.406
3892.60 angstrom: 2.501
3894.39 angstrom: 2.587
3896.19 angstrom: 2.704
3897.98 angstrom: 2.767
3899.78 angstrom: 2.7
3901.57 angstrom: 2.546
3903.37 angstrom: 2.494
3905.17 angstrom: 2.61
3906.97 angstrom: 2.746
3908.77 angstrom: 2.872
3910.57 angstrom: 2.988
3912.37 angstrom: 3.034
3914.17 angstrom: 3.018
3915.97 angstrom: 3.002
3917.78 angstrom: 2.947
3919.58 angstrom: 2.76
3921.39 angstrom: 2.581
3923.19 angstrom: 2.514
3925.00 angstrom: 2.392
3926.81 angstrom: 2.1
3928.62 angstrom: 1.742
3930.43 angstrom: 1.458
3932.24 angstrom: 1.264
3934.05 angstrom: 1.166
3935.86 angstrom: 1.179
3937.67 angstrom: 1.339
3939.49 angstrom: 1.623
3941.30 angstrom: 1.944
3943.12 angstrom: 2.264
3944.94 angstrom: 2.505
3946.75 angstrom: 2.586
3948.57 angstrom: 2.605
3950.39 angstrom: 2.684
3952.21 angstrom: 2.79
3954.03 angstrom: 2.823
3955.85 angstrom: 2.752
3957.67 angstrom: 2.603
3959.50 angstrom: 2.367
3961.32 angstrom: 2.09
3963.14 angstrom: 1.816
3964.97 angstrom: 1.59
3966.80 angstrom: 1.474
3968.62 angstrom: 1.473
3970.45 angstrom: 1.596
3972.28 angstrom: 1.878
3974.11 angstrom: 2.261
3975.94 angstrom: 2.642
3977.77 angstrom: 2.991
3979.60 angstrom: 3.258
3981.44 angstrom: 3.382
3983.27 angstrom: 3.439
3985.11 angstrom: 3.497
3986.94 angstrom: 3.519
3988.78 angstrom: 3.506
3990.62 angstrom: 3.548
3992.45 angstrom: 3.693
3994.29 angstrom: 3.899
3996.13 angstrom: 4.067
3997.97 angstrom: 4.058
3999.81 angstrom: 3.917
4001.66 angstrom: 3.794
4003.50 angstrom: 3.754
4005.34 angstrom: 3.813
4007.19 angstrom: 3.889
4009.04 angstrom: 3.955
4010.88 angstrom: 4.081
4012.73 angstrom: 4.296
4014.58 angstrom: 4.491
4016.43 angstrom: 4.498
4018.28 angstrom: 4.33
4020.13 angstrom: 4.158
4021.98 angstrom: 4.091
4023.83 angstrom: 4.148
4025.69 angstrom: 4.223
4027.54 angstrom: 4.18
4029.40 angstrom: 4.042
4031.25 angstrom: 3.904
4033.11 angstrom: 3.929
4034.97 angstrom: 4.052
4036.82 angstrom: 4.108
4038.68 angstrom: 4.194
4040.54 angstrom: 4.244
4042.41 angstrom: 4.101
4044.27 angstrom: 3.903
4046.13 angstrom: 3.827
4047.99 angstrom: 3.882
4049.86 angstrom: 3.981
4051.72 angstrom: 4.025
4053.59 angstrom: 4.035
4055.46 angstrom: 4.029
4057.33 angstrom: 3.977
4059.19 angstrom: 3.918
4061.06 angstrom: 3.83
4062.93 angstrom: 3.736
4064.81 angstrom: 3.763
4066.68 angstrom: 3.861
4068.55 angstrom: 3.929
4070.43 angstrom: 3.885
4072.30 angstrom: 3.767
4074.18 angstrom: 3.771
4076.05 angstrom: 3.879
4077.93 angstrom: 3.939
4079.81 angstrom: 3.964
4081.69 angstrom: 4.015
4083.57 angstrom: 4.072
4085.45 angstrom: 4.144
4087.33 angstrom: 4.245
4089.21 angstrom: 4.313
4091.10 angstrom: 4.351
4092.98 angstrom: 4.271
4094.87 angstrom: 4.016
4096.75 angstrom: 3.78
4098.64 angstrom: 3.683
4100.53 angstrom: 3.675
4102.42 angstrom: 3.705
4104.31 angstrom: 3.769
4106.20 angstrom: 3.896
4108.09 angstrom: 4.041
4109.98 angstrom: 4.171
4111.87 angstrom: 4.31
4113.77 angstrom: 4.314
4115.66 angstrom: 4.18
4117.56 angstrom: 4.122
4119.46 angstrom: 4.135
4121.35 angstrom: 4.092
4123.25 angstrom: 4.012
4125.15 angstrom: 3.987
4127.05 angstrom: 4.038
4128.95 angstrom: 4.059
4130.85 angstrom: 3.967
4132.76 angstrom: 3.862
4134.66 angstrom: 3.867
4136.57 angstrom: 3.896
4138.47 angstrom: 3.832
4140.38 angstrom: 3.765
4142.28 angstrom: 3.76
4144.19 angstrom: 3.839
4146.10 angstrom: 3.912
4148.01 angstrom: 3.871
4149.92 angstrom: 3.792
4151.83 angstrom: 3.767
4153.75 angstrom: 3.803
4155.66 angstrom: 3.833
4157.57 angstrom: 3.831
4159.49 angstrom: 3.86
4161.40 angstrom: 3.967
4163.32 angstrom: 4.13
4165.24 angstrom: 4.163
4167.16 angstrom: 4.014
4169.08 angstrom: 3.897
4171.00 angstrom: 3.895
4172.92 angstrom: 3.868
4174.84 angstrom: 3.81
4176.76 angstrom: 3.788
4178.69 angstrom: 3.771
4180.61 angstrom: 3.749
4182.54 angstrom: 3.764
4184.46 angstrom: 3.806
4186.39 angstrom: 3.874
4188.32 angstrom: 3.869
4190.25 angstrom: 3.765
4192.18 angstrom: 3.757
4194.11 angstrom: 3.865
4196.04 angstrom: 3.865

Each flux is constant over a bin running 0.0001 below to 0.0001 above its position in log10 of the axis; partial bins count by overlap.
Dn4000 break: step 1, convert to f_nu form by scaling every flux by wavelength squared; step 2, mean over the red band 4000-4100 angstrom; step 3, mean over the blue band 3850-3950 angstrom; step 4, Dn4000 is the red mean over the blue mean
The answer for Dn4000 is 1.9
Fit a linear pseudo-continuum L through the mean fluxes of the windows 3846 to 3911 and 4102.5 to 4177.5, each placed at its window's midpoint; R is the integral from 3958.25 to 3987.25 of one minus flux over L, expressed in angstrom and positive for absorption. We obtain 4.3 angstrom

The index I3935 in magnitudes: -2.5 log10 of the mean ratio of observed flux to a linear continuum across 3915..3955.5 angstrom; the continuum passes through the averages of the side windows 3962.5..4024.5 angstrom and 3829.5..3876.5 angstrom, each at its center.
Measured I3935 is 0.24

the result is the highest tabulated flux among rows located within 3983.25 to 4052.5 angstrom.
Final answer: 4.498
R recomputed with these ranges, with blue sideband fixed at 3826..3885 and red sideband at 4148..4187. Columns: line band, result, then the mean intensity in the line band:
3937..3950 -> 1.5 angstrom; 2.16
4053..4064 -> -2.6 angstrom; 3.91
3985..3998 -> -4.6 angstrom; 3.72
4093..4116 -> -3.3 angstrom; 3.97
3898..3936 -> -2.8 angstrom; 2.42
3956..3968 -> 2.5 angstrom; 2.03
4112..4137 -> -3.2 angstrom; 4.05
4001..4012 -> -4.1 angstrom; 3.89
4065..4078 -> -2.4 angstrom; 3.85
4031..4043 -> -4.2 angstrom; 4.08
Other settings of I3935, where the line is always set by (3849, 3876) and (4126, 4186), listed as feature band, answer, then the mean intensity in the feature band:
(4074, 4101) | -0.17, 4.02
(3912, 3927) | -0.16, 2.72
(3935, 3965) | 0.14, 2.23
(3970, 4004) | -0.19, 3.32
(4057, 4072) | -0.17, 3.86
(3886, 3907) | -0.15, 2.51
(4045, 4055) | -0.23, 3.95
